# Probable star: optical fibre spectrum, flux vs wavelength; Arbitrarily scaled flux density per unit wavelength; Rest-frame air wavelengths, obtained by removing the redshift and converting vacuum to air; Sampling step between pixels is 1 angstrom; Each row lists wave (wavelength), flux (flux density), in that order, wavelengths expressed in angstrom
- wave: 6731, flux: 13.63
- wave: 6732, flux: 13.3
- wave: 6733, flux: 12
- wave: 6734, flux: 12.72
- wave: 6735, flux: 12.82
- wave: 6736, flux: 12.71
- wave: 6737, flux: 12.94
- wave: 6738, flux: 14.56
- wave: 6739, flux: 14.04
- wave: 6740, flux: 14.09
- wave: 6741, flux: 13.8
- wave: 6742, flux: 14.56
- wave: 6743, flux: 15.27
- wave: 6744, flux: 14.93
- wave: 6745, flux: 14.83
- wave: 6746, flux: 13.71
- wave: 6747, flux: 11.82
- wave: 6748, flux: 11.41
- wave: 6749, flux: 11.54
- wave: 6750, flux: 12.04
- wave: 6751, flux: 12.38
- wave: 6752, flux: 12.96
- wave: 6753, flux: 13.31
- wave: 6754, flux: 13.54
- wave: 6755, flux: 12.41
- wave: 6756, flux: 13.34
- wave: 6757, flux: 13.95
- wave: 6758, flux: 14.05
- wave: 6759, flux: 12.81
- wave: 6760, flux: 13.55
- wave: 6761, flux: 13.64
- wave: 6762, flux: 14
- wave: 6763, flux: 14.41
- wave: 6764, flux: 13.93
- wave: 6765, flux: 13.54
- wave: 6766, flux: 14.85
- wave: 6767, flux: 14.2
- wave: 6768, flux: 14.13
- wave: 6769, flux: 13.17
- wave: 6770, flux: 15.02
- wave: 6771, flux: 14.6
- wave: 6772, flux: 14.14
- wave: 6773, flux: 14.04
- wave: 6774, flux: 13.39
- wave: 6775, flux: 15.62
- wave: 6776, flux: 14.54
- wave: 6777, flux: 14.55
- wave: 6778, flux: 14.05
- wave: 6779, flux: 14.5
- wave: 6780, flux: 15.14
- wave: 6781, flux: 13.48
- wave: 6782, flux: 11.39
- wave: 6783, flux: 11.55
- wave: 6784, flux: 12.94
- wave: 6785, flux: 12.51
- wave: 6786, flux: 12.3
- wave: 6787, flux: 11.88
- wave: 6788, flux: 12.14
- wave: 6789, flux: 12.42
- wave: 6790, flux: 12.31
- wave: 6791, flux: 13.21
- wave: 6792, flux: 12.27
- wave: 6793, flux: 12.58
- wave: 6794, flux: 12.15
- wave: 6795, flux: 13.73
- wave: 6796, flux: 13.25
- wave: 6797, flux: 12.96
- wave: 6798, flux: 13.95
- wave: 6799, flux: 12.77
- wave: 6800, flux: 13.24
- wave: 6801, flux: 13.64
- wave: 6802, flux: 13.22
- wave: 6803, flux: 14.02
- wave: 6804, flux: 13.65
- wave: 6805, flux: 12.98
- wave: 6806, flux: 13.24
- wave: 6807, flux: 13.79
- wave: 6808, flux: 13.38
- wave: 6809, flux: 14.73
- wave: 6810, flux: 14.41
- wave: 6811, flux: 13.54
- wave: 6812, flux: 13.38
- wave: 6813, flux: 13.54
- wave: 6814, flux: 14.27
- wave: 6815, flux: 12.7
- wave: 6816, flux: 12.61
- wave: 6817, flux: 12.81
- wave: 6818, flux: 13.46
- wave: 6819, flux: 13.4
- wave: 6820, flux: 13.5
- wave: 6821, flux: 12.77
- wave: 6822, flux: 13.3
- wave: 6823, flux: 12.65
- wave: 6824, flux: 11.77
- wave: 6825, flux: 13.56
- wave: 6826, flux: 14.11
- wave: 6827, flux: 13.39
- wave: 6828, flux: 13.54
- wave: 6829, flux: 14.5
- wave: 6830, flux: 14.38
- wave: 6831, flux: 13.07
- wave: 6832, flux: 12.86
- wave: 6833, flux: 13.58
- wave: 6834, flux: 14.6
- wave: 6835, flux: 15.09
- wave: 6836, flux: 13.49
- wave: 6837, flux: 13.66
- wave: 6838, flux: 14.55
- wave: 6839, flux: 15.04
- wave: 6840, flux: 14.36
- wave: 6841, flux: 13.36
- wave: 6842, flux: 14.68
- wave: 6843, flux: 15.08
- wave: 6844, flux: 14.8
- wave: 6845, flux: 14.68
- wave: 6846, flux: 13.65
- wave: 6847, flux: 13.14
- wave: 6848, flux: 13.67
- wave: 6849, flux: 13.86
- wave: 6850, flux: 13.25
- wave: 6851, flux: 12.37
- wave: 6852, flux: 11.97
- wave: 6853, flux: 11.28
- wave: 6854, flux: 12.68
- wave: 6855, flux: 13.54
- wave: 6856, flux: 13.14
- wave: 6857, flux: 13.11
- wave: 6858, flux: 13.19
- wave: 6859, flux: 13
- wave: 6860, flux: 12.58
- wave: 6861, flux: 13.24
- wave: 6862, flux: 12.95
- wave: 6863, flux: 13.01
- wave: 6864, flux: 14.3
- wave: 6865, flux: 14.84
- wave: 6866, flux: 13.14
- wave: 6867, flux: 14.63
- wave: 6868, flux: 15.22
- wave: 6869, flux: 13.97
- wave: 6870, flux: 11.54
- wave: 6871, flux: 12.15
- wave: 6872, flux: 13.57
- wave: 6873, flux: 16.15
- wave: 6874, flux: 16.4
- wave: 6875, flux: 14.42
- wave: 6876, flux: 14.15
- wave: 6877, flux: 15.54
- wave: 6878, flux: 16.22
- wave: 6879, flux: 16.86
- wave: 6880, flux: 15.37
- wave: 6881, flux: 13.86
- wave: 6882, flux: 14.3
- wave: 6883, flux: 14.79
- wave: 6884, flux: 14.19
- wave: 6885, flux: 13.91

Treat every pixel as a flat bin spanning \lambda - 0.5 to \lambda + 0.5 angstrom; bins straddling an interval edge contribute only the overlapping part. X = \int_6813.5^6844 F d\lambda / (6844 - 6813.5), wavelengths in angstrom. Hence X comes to 13.7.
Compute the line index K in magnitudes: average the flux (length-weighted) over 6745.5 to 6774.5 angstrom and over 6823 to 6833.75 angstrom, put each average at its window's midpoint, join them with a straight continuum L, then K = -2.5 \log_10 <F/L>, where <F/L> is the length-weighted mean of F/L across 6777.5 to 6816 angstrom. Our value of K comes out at 0.022 mag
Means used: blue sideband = 13.4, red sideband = 13.5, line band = 13.2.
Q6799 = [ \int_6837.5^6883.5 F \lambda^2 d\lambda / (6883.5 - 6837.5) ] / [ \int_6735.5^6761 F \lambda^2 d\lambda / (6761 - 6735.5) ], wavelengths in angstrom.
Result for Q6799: 1.08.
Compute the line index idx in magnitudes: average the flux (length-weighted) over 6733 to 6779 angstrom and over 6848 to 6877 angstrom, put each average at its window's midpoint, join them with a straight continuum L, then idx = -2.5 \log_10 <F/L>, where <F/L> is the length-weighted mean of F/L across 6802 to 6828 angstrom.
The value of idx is 0.02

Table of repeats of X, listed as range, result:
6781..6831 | 13.1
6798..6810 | 13.6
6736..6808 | 13.4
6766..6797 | 13.4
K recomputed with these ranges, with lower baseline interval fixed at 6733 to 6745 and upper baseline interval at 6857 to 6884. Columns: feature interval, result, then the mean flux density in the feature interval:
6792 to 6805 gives 0.06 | 13.2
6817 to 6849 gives 0.02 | 13.8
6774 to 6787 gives 0.04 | 13.5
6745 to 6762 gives 0.07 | 13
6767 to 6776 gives -0.03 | 14.3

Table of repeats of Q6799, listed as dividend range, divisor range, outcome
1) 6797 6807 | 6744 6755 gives 1.06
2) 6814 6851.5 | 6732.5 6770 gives 1.04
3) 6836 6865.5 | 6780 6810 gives 1.06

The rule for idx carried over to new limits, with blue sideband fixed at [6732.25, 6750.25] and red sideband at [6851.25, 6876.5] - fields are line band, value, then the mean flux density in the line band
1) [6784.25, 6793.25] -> 0.08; 12.4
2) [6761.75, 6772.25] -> -0.06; 14.2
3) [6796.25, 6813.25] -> -0.01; 13.6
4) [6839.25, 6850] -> -0.05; 14.1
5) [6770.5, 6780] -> -0.08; 14.4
